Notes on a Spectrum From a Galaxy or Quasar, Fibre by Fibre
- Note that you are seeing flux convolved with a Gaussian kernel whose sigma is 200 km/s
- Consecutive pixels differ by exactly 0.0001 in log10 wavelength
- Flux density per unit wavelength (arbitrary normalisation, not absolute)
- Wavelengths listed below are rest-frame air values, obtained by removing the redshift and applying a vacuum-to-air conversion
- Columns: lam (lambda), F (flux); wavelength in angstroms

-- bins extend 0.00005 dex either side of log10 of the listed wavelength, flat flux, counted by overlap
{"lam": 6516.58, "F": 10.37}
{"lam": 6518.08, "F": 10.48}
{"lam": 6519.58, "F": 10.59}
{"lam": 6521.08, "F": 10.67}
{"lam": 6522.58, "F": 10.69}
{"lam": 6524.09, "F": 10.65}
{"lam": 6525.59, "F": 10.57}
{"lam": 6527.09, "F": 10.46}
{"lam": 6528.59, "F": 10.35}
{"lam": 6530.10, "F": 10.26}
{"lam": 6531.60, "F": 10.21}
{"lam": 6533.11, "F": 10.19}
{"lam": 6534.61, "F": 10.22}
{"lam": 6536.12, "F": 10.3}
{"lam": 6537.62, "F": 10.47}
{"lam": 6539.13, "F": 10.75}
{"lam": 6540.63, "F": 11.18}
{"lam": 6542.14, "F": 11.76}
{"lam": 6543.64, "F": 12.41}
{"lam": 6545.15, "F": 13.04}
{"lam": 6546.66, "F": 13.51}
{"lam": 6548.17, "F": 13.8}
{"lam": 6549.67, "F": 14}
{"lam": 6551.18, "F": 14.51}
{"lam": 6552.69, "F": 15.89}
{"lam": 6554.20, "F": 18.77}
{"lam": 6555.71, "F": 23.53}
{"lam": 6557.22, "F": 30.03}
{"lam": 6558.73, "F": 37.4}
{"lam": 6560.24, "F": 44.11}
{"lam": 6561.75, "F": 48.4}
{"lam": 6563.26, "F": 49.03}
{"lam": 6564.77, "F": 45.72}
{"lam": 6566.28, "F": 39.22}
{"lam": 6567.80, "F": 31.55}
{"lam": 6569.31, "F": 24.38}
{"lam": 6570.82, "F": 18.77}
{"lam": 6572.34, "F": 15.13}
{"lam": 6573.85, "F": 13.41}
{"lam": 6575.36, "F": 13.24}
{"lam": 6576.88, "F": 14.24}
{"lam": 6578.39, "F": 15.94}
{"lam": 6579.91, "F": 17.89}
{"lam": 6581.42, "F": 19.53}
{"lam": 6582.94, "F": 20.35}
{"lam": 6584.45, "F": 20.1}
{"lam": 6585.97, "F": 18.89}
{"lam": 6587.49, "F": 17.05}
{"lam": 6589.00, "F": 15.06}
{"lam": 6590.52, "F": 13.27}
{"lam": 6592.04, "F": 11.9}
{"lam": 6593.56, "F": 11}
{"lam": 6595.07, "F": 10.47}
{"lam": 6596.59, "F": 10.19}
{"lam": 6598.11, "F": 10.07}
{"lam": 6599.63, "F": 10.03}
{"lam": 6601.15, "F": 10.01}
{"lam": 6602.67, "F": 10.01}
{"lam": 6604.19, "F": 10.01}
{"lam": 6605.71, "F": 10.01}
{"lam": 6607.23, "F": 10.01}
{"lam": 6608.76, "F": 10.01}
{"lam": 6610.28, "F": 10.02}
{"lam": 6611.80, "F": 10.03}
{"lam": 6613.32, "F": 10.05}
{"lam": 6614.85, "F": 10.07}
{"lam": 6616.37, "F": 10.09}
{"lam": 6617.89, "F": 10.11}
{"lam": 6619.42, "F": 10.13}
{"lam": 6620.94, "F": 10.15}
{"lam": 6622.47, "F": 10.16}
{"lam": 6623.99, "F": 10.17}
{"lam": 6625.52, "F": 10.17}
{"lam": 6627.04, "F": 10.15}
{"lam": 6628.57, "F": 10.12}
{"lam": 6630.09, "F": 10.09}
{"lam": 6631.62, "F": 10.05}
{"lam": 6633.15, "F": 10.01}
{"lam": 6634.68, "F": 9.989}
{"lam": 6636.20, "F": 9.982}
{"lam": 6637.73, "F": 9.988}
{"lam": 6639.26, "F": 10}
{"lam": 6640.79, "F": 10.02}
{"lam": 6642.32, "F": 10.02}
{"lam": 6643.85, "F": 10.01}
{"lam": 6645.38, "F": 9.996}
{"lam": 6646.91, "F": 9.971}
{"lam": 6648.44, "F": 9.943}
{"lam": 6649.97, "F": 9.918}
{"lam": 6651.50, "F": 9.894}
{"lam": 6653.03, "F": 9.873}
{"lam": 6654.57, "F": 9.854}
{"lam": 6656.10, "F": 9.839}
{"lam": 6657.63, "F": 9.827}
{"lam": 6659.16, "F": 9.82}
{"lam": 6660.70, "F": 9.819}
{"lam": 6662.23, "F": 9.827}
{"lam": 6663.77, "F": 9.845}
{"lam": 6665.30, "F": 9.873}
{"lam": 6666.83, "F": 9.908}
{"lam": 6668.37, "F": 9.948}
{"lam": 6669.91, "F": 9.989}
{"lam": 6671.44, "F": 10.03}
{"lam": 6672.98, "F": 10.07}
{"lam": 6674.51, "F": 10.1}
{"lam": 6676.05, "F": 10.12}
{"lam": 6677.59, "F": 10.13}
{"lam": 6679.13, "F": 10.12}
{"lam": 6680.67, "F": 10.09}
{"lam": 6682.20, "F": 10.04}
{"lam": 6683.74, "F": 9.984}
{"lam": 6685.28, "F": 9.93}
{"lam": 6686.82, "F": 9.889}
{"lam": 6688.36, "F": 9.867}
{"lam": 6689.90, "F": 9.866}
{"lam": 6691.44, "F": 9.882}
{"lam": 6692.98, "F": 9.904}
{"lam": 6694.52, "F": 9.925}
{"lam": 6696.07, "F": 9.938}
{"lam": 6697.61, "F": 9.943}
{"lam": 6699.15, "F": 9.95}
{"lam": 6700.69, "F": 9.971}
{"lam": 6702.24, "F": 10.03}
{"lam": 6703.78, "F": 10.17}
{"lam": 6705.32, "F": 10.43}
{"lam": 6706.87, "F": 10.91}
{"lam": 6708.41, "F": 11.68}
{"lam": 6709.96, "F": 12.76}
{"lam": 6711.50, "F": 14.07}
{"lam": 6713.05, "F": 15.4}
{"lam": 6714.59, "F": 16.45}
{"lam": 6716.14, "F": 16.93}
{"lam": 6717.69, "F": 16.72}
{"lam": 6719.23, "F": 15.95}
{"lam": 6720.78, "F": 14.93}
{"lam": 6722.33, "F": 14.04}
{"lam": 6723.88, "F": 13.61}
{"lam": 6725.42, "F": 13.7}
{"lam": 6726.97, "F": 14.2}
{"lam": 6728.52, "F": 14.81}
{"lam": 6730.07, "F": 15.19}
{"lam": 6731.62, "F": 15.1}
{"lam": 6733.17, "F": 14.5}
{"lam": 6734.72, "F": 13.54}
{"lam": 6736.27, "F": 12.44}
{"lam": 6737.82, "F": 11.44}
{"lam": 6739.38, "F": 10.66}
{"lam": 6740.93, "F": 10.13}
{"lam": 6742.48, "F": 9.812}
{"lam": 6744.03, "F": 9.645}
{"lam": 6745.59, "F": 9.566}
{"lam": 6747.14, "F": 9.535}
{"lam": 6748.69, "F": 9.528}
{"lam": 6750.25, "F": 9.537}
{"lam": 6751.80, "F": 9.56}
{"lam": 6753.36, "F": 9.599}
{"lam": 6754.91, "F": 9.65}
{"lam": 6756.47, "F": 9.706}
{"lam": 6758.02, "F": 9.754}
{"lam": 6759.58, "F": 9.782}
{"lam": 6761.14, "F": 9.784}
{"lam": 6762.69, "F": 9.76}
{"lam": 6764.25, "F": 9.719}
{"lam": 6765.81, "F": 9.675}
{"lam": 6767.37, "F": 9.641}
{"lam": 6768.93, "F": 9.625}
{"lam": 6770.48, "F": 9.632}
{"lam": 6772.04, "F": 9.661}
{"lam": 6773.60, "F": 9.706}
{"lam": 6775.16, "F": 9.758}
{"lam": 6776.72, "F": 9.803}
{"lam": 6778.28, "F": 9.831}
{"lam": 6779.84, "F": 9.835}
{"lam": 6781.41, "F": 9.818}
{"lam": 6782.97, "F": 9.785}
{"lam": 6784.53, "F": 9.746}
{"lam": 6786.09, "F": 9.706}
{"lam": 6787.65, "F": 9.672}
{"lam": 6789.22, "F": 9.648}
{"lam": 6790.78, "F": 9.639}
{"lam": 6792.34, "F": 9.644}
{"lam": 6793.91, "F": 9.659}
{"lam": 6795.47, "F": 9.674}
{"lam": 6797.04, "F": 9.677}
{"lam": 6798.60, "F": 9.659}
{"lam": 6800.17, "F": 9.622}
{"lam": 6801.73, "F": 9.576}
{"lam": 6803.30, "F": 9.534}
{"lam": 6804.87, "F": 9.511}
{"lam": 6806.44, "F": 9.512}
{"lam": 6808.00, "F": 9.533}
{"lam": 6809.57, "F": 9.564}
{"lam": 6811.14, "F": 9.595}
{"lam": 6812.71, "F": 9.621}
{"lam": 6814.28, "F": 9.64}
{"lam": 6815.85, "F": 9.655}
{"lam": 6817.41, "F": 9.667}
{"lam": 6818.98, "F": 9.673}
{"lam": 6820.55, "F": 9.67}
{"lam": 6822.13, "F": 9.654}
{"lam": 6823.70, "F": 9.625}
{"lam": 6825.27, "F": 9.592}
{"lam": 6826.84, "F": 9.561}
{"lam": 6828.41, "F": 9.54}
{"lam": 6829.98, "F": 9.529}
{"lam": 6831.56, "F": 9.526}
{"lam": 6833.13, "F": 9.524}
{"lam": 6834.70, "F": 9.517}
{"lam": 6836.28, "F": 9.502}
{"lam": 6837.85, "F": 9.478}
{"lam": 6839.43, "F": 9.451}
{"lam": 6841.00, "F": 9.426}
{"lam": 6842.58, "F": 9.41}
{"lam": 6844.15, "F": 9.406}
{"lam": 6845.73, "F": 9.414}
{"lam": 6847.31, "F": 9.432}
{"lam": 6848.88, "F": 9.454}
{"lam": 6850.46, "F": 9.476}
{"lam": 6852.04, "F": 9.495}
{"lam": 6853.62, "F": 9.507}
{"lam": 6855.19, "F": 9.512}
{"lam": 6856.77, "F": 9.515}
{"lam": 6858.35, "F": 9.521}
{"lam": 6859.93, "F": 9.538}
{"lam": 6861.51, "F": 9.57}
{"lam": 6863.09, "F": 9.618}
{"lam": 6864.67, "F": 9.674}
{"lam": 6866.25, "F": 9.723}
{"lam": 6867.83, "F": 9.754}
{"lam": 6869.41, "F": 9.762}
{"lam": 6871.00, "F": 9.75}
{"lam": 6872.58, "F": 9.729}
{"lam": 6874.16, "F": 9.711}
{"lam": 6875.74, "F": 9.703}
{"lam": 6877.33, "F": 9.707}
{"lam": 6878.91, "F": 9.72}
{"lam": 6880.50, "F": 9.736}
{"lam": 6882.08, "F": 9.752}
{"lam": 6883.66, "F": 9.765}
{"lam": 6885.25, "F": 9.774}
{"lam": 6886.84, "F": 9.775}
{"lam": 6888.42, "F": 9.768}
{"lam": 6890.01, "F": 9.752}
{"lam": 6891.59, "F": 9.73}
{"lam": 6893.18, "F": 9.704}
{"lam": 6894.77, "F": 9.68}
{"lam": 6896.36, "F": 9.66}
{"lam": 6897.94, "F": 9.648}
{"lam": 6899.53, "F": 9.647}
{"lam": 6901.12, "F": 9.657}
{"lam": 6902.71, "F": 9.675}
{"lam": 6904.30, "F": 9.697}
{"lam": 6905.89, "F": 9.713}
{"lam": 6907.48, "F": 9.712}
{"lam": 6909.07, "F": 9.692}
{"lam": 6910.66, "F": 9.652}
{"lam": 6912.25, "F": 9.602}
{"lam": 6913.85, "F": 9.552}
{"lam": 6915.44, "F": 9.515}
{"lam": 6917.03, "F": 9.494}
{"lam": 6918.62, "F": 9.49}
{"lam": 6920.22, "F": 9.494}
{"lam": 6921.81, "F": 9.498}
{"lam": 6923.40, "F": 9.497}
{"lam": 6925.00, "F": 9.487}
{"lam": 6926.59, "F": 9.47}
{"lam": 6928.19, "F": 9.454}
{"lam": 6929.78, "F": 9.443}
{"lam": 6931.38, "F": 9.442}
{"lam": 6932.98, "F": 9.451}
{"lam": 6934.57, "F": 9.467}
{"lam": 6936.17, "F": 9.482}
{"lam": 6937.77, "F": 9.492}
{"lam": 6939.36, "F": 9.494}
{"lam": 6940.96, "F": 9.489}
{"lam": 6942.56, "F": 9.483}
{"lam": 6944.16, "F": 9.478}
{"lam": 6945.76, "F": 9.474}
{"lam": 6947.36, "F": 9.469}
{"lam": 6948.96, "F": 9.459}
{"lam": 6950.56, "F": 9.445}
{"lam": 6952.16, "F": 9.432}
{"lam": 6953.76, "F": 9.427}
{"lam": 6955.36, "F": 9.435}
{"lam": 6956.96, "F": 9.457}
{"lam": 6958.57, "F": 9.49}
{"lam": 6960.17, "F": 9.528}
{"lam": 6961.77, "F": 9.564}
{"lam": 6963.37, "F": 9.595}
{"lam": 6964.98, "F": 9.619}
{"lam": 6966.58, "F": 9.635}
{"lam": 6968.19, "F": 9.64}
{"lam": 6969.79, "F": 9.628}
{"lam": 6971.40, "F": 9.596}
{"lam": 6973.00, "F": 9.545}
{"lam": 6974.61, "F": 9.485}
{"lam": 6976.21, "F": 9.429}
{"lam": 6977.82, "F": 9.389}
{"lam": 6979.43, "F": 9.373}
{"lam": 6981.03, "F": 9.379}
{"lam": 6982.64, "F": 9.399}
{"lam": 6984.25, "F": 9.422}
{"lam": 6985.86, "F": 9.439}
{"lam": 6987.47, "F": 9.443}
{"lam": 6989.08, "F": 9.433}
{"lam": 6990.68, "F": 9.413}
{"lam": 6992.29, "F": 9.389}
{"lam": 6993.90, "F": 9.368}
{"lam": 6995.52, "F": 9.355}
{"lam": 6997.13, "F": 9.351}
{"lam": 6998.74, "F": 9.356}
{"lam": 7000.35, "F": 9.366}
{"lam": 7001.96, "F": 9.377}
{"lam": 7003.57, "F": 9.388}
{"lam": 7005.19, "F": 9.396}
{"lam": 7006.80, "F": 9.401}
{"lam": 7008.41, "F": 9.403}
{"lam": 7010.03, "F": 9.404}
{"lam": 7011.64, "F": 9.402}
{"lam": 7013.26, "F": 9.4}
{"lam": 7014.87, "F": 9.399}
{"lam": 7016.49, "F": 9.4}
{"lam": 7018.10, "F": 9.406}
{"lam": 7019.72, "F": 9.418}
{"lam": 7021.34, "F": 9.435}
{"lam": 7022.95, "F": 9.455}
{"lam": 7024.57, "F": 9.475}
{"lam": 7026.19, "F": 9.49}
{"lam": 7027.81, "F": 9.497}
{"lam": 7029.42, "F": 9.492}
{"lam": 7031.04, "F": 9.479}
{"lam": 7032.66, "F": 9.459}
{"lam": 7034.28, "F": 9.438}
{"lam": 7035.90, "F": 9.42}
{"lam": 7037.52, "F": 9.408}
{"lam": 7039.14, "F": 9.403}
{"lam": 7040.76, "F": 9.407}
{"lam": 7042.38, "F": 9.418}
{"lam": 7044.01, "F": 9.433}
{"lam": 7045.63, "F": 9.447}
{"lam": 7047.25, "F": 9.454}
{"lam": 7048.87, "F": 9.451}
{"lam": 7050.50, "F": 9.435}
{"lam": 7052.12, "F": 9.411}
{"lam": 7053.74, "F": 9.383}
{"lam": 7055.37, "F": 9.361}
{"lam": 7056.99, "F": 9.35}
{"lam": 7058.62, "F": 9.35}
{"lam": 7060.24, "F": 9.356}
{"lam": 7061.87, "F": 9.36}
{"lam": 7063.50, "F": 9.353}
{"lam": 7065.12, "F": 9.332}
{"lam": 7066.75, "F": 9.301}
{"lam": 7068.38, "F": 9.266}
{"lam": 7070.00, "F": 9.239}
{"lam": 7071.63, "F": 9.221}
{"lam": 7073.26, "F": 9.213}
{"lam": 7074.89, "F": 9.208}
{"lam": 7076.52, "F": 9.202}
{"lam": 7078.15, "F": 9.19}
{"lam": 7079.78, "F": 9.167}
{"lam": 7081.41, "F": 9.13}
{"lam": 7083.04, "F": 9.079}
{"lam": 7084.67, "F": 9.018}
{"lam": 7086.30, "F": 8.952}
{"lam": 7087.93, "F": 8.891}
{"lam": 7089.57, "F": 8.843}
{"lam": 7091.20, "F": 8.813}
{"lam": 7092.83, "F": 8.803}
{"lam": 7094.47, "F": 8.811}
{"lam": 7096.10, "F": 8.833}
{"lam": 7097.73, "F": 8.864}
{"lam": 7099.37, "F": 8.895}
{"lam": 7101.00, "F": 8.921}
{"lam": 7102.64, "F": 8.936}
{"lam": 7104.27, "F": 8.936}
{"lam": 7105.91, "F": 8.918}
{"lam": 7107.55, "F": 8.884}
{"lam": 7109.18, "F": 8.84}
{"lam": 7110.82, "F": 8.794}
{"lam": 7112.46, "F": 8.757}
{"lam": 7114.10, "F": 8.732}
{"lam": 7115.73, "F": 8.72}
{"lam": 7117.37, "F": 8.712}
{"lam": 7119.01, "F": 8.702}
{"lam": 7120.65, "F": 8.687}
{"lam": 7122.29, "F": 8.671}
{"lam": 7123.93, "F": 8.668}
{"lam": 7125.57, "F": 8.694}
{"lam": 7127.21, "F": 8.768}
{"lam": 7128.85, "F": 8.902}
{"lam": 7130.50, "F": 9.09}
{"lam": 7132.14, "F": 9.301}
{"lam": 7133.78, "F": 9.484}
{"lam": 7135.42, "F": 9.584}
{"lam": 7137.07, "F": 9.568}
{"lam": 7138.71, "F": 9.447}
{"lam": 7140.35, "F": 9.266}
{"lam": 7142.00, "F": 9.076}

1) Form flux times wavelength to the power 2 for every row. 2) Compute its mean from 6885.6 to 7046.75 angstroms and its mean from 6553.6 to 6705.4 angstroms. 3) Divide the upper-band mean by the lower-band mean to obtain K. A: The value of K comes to 0.8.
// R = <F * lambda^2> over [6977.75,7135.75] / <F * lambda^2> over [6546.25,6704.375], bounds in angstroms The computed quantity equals 0.76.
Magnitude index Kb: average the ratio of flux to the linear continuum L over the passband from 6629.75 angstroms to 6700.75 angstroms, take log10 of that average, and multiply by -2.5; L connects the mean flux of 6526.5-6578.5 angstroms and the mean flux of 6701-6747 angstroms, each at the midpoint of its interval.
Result 0.47 mag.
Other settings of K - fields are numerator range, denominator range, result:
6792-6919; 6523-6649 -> 0.70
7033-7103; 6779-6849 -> 1.03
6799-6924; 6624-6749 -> 0.91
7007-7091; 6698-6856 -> 0.95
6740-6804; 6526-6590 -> 0.53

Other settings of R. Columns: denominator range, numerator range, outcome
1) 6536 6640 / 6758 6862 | 0.64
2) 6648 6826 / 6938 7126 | 0.95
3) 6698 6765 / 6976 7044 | 0.85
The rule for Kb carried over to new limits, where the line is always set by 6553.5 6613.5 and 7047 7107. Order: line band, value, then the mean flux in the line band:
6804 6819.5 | 0.465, 9.6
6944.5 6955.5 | 0.242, 9.45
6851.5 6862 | 0.401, 9.52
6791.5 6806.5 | 0.483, 9.61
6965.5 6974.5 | 0.186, 9.6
